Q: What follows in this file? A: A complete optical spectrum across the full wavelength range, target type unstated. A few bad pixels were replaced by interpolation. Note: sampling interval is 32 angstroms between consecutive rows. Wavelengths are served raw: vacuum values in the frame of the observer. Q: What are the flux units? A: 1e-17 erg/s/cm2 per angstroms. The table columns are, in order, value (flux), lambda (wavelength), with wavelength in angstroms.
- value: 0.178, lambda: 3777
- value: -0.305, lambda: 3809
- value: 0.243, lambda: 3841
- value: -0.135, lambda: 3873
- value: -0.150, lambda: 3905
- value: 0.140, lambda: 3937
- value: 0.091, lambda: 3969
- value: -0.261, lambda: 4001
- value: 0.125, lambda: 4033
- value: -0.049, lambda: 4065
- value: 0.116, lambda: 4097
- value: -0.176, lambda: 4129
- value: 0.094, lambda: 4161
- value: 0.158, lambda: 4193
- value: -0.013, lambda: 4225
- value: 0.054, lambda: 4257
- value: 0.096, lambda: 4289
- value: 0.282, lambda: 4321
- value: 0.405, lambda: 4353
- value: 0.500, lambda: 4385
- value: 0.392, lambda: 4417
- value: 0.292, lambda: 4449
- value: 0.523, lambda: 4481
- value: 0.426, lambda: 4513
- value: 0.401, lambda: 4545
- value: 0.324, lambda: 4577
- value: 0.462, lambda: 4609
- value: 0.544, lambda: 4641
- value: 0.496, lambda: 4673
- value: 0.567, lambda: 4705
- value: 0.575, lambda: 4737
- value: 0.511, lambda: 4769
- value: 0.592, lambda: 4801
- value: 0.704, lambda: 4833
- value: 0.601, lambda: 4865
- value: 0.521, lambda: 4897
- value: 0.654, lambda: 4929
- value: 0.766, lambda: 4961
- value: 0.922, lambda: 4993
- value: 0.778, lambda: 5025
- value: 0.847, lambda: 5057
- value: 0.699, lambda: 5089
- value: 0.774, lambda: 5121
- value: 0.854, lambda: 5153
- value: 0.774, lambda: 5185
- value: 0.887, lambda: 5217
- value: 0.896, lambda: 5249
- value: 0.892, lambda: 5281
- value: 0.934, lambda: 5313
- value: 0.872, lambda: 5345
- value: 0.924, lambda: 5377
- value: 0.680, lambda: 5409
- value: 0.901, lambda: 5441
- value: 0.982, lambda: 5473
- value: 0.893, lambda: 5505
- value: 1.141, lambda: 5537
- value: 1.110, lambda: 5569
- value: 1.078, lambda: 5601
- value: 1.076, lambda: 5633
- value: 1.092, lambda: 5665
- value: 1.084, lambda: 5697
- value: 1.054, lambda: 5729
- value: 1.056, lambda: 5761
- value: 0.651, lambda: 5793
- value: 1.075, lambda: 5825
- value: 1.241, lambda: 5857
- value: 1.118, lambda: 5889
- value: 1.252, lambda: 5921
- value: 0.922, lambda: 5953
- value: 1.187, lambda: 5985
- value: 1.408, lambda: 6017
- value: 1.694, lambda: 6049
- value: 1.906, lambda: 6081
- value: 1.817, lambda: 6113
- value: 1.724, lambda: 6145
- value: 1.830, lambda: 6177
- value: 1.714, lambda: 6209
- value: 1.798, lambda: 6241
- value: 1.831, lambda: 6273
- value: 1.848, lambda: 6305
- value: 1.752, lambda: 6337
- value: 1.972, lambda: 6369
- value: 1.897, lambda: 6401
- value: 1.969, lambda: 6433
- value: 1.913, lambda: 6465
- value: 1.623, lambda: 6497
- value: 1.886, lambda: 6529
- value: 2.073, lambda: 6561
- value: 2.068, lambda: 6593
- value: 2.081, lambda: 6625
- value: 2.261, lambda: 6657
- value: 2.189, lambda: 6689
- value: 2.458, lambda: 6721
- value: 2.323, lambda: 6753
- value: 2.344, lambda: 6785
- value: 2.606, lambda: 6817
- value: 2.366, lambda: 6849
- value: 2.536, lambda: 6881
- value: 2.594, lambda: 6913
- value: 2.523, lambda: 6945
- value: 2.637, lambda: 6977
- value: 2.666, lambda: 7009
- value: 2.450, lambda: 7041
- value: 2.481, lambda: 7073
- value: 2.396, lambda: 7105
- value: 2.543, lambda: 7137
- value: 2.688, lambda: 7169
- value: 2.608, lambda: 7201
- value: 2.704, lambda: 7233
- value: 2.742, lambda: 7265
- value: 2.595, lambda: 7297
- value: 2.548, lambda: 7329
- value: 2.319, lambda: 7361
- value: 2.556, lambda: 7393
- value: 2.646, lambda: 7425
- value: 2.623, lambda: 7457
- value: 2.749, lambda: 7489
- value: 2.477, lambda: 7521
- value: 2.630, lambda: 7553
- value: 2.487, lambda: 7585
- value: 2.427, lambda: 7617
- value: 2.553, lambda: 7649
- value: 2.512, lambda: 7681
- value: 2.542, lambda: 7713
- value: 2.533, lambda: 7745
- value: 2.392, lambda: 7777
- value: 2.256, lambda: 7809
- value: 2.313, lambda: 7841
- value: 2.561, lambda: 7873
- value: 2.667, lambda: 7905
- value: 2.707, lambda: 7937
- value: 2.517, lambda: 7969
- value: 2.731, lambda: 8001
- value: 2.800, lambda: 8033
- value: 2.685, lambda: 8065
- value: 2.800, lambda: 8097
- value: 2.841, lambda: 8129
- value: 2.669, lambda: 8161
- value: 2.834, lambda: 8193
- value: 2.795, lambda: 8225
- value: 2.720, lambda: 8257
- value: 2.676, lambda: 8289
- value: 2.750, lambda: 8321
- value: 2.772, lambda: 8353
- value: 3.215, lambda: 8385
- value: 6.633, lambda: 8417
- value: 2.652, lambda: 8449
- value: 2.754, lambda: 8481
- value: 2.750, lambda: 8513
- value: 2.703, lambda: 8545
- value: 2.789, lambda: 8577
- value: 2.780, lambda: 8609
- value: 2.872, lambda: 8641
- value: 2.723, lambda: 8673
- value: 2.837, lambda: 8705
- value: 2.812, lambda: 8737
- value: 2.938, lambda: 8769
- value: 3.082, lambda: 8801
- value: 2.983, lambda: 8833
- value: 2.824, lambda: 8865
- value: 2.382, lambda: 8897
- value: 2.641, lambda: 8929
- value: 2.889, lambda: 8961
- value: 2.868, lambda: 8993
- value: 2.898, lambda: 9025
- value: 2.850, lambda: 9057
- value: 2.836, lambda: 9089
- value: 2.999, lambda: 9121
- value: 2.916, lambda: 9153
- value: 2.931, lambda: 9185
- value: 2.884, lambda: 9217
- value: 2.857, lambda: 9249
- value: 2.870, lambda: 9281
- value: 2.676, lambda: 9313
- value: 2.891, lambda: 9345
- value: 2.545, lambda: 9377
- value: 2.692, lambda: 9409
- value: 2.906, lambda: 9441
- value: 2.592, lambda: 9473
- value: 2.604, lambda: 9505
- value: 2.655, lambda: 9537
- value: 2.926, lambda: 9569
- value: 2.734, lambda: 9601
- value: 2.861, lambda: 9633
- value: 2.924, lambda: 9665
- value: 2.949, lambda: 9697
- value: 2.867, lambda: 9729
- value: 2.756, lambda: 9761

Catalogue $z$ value 0.511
